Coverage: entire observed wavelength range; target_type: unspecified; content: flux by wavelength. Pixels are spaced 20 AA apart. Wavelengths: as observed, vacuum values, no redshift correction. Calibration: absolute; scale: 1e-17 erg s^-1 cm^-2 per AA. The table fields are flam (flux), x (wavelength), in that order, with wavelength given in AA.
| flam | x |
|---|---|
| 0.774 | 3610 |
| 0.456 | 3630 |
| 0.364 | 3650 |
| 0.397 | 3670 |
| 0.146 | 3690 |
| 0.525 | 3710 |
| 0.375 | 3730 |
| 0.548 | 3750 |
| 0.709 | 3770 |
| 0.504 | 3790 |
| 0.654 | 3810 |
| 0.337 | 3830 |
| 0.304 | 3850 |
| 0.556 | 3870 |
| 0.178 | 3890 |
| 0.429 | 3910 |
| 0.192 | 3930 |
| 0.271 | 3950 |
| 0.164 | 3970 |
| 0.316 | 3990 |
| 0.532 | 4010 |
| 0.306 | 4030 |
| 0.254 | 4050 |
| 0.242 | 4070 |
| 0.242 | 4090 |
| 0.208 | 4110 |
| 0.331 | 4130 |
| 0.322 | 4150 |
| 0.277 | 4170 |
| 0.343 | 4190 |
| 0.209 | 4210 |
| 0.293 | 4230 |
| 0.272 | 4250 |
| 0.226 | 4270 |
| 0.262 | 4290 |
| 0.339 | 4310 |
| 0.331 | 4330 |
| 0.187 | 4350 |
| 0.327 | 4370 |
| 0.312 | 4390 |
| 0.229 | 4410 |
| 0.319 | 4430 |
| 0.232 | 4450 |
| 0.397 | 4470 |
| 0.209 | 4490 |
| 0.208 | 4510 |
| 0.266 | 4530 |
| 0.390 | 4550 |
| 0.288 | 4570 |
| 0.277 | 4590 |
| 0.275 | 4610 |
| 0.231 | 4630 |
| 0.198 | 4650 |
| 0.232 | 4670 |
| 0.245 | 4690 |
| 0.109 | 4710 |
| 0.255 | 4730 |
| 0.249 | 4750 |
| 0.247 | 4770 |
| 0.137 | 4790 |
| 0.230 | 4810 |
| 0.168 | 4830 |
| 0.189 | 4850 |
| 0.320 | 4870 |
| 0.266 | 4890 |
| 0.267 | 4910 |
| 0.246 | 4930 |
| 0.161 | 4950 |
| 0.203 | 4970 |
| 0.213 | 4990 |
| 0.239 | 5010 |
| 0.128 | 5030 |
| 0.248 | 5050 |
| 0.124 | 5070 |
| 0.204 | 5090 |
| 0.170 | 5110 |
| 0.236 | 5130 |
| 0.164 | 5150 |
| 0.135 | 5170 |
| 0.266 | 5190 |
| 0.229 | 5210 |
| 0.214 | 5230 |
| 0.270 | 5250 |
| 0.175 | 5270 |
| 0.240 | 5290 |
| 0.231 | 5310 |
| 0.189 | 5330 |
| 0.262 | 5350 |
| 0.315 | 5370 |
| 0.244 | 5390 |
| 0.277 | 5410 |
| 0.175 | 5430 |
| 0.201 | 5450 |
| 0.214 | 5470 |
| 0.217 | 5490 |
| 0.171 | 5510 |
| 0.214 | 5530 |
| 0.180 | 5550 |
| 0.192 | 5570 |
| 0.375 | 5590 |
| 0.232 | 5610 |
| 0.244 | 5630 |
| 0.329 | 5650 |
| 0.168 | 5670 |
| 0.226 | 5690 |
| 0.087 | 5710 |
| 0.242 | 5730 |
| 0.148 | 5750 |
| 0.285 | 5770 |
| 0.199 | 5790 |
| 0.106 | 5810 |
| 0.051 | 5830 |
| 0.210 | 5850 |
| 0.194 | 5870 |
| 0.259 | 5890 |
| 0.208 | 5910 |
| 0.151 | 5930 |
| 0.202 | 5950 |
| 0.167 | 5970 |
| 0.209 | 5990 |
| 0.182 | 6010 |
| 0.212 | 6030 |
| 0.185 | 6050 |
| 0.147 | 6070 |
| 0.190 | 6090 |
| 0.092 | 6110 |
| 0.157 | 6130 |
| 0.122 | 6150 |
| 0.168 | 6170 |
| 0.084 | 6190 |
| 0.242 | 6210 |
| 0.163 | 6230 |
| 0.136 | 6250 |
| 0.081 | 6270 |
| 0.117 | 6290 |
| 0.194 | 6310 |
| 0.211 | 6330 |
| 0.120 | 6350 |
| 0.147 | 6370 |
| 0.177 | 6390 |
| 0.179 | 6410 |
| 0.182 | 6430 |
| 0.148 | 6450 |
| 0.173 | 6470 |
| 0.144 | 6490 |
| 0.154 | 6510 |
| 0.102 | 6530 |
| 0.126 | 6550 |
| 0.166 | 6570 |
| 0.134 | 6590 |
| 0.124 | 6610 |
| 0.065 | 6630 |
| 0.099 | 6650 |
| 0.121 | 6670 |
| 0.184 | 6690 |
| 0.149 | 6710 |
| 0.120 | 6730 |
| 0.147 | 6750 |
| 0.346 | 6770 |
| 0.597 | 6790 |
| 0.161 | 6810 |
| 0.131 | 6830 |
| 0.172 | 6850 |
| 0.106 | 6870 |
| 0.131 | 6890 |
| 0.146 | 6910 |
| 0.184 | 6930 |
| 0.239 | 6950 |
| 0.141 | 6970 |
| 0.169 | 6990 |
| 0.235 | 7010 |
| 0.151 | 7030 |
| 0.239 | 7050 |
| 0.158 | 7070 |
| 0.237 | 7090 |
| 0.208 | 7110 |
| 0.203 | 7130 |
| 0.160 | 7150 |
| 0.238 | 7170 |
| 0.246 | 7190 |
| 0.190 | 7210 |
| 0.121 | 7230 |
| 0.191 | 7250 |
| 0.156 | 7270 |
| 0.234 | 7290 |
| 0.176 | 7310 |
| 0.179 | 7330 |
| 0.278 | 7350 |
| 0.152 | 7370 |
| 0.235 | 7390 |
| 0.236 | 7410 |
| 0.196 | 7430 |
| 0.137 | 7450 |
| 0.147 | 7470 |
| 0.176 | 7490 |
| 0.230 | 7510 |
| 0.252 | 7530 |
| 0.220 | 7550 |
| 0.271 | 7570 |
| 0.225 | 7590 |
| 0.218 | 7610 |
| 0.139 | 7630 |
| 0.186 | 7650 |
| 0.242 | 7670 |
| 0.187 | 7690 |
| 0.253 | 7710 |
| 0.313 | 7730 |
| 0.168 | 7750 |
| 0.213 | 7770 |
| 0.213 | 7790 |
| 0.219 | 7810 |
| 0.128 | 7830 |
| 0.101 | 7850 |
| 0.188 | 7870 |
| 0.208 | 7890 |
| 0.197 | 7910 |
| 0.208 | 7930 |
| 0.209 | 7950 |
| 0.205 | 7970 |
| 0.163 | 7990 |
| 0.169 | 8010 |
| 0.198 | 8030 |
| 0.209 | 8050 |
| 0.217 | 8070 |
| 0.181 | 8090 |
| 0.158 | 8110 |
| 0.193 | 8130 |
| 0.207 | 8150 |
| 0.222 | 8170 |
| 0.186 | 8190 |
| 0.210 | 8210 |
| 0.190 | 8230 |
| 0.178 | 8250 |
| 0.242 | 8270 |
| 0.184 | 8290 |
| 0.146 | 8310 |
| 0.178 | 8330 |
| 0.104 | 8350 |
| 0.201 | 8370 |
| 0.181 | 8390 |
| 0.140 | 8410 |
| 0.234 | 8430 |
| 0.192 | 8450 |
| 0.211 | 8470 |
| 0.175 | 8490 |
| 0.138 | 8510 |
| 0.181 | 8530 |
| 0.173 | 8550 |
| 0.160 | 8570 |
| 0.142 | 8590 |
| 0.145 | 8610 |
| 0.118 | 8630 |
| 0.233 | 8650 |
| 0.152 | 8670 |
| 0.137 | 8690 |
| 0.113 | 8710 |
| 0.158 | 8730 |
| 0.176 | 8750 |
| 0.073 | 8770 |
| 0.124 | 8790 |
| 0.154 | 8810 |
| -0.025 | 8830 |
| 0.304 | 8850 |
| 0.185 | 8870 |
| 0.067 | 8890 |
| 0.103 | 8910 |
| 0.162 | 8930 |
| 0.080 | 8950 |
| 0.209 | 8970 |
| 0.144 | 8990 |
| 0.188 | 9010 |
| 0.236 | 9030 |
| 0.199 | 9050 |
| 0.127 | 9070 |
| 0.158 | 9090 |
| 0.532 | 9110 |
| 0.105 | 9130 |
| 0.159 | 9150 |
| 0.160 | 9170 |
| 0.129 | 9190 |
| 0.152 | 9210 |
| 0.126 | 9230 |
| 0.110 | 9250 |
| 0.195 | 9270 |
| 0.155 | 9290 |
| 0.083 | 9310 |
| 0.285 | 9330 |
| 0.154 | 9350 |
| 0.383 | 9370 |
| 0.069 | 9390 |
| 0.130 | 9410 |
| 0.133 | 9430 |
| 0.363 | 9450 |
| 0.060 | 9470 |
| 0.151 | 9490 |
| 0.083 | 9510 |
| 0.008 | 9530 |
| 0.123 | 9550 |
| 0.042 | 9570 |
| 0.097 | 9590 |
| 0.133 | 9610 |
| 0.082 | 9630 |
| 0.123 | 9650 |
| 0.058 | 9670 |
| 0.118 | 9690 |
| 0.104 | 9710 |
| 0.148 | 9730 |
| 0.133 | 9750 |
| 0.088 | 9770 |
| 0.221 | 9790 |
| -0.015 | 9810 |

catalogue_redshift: 0.819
